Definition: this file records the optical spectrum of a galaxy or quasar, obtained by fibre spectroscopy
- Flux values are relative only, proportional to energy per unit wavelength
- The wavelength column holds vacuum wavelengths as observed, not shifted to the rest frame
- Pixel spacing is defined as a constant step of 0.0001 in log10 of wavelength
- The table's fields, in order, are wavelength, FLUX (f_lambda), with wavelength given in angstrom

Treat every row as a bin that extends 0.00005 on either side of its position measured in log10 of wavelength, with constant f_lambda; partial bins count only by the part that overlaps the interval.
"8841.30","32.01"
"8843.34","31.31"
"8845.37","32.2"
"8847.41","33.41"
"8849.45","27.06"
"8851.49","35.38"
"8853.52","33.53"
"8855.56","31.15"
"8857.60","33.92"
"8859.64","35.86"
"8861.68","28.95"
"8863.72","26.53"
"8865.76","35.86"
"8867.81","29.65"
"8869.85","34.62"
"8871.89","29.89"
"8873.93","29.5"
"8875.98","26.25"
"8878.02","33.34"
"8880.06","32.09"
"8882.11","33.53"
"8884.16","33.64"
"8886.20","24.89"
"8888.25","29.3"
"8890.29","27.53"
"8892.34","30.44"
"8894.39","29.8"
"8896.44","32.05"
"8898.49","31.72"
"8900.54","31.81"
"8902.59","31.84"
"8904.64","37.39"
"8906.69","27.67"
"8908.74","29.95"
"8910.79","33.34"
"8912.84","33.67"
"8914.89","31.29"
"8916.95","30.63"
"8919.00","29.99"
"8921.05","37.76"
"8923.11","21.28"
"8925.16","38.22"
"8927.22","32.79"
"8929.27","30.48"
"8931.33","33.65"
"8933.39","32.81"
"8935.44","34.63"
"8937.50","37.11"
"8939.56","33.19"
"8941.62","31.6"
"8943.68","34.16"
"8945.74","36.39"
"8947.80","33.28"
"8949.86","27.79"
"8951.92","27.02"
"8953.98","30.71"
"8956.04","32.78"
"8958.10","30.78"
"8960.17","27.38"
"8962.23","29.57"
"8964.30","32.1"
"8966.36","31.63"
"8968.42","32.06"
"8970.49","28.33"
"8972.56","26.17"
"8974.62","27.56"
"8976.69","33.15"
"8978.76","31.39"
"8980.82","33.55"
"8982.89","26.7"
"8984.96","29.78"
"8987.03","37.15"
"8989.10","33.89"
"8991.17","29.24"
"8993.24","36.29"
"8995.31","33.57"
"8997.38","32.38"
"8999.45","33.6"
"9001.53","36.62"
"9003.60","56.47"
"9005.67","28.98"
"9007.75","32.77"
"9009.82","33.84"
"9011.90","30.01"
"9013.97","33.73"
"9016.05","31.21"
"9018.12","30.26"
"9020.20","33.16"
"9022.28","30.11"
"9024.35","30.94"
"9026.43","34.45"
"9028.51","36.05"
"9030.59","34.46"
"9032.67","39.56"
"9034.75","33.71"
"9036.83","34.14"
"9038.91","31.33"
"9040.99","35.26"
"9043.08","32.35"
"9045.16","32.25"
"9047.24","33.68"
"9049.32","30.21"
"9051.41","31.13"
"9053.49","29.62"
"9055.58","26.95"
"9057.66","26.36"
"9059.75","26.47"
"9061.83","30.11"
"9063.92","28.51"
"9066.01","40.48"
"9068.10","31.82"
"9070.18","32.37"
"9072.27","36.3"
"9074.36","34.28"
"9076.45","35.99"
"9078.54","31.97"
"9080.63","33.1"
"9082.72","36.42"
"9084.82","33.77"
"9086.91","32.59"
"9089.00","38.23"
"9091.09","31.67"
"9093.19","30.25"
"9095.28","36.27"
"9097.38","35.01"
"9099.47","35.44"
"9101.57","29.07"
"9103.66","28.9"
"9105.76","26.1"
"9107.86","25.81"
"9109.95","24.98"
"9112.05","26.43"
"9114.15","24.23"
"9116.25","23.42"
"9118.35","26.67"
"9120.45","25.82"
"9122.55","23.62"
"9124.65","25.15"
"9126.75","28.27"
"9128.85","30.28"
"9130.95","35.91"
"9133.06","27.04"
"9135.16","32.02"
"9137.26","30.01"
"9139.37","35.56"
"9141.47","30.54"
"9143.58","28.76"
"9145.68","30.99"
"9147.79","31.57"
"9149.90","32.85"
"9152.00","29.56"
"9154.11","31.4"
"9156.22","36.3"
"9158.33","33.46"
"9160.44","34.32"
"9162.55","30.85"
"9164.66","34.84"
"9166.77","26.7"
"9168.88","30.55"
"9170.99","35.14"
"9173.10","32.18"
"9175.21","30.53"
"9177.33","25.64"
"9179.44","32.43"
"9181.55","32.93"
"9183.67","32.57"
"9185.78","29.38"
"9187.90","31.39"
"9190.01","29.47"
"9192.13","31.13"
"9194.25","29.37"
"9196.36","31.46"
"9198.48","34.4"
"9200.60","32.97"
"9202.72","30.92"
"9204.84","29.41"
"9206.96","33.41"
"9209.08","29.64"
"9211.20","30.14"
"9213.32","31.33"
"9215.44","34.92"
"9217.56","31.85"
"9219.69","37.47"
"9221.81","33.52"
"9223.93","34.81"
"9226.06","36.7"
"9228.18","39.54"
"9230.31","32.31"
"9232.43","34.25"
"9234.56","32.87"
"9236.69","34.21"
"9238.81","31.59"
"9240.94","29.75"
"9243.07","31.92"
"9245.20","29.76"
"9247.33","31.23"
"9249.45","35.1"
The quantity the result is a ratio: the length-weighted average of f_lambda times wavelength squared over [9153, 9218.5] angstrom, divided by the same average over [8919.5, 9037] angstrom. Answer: 1.0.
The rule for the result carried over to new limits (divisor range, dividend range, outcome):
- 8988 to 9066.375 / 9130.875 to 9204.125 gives 0.99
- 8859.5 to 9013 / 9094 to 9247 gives 1.03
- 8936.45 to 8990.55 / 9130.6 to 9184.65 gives 1.05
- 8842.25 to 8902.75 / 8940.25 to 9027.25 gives 1.06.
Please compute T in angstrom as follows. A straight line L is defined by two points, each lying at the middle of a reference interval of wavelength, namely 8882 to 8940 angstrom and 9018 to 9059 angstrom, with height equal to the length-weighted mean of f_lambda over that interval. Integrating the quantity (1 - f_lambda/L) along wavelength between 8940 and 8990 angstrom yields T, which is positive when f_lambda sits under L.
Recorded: 1.46 angstrom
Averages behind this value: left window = 31.8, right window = 32.3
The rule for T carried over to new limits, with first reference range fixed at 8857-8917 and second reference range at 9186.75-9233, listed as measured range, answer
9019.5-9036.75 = -1.2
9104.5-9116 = 2.4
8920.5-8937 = -0.7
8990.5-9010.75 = -2.4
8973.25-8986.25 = 0.5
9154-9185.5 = 0.6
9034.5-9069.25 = 0.7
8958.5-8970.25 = 0.4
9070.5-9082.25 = -0.8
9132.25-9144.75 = 0.6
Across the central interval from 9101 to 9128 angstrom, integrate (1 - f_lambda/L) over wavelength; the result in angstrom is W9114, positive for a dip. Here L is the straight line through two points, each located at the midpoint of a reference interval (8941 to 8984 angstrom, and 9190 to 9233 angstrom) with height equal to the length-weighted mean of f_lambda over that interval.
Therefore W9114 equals 5.1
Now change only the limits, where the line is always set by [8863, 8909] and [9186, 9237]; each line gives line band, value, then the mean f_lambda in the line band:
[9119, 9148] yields 2.4 angstrom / 29.6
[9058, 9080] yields -0.5 angstrom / 32.6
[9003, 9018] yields -1.3 angstrom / 34.4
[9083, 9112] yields 0.7 angstrom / 31.3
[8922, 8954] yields -1.1 angstrom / 32.3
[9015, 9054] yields -1.4 angstrom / 32.9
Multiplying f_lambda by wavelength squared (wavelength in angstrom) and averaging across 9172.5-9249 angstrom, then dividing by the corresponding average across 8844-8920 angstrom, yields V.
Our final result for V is 1.10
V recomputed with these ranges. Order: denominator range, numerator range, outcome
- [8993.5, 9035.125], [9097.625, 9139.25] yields 0.84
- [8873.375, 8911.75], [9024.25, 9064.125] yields 1.07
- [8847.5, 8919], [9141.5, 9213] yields 1.07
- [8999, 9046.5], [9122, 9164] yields 0.93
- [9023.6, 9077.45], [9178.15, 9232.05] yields 1.03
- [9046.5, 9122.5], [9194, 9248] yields 1.10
